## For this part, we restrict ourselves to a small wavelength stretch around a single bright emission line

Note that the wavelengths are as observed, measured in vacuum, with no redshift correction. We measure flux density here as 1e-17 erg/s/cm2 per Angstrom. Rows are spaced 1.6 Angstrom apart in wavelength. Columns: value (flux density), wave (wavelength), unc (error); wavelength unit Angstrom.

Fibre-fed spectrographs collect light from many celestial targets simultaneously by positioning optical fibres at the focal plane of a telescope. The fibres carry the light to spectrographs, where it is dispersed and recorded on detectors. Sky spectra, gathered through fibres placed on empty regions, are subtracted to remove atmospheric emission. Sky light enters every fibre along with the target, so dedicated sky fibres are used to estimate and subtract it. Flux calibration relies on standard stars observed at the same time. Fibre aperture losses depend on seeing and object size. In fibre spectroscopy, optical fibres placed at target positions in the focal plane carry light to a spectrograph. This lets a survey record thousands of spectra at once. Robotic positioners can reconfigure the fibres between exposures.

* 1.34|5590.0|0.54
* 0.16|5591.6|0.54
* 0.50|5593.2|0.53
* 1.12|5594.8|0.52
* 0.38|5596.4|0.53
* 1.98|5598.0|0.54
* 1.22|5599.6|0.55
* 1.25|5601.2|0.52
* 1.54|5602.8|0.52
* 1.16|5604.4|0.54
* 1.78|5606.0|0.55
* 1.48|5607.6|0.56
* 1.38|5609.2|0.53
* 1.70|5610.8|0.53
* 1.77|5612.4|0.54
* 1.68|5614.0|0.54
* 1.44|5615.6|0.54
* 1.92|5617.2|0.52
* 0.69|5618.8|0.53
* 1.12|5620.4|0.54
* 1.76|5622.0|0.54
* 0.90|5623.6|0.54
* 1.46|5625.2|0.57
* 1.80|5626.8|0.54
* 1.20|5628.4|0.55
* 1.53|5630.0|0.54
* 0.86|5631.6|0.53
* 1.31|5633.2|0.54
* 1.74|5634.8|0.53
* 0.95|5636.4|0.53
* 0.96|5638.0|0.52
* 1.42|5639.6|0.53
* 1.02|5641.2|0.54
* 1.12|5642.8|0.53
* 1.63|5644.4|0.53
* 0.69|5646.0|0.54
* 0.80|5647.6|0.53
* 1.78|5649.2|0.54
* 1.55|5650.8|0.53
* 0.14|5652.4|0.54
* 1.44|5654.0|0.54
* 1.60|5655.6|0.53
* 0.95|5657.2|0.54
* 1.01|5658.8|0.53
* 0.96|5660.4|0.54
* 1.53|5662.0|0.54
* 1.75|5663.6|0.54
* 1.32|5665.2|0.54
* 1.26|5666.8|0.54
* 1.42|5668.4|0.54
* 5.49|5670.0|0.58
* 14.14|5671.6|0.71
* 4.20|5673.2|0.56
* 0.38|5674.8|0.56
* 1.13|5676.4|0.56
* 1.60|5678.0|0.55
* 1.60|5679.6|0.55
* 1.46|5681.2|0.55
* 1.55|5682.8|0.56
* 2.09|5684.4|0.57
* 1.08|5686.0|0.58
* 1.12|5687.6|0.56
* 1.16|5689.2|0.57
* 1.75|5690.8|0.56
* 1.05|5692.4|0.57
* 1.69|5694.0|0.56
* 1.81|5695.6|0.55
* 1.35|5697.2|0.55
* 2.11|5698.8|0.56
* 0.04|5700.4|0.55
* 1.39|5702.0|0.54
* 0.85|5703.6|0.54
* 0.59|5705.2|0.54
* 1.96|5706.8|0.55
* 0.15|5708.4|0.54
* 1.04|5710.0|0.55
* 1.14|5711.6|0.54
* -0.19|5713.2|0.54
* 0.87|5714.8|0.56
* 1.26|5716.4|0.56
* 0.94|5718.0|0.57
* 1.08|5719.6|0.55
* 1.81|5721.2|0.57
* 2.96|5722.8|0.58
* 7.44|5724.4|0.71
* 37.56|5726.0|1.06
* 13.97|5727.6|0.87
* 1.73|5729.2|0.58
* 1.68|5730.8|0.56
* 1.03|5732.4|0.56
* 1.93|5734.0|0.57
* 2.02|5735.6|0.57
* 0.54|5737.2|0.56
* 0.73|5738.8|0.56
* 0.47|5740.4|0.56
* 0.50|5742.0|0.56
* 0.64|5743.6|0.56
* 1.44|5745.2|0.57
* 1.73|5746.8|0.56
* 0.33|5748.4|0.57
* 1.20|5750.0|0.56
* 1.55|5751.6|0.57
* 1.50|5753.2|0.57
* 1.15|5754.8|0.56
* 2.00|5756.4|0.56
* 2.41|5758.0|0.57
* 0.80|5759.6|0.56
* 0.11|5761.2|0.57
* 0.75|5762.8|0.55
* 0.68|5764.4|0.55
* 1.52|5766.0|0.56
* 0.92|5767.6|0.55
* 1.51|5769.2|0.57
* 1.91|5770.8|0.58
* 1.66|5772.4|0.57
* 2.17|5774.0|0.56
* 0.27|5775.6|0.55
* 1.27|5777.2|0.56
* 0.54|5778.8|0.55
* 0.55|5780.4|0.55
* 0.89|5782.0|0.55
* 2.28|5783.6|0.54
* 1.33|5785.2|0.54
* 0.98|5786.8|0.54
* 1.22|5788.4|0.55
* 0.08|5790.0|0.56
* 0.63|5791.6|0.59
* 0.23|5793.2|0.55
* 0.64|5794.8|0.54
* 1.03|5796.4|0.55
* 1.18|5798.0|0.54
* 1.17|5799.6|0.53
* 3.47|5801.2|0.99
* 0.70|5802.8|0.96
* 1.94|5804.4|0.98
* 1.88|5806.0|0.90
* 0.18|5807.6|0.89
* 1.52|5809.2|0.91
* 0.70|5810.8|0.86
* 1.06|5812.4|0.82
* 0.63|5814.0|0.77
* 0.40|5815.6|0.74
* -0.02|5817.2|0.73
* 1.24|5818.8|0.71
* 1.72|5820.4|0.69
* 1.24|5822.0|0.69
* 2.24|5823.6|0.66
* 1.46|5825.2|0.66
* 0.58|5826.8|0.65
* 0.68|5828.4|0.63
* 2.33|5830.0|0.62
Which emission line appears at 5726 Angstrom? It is [O III]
